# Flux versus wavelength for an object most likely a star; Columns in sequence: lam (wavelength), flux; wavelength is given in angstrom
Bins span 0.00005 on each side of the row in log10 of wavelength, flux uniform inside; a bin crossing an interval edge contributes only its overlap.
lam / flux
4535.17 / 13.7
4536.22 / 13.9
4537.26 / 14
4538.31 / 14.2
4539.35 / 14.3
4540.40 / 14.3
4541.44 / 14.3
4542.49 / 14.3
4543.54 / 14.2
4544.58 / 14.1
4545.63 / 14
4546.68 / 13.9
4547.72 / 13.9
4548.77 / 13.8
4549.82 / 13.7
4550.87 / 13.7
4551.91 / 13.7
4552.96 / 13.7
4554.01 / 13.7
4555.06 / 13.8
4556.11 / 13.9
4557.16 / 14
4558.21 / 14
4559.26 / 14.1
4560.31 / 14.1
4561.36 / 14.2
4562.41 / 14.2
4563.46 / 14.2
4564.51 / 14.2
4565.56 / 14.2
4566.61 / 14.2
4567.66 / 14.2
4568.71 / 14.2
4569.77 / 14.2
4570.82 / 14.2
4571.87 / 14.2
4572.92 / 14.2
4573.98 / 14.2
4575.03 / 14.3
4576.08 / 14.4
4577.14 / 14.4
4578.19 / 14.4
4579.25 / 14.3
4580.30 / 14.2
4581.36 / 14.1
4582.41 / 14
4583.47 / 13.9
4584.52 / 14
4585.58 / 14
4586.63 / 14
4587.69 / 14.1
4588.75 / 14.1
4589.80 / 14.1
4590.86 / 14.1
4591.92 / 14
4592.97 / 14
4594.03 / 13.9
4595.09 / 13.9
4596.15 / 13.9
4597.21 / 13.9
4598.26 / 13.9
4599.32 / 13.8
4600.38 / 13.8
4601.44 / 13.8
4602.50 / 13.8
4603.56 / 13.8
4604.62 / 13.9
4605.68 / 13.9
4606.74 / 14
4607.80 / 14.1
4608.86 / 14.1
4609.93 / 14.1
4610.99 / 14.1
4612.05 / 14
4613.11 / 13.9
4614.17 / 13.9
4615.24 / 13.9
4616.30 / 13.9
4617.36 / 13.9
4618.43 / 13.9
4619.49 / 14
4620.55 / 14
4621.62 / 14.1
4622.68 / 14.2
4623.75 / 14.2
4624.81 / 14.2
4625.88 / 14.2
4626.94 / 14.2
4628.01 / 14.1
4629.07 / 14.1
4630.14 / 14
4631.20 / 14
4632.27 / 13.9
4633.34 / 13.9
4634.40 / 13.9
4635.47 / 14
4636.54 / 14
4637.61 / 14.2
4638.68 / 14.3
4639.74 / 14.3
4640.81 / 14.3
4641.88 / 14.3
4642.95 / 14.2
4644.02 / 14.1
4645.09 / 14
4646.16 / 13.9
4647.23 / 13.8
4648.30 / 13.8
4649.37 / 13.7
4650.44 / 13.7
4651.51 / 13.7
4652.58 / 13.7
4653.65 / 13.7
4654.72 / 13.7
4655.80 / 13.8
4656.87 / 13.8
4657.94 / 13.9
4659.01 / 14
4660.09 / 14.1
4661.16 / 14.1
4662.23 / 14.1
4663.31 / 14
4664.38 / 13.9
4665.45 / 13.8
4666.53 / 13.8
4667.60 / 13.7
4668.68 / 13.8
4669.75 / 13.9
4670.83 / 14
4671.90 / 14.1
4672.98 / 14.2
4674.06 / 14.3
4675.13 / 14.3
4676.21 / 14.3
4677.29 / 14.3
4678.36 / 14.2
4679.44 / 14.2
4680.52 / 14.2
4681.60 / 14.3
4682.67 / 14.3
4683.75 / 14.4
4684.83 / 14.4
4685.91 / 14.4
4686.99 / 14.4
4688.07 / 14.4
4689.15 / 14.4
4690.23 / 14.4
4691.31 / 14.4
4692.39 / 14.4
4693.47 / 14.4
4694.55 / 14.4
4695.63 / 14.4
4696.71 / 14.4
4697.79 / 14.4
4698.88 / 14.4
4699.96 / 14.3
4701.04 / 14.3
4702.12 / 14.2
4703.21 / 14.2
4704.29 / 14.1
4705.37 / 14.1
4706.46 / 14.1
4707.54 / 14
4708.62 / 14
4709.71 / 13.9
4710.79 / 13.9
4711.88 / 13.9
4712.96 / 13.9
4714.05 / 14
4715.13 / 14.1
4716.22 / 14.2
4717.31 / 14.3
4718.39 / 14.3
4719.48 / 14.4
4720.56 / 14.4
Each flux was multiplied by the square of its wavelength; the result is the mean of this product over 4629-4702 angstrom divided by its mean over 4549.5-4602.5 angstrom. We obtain 1.04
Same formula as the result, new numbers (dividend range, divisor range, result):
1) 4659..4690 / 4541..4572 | 1.06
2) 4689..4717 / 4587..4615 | 1.06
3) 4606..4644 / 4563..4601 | 1.02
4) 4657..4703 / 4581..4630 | 1.05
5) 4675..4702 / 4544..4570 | 1.09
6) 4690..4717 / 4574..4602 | 1.06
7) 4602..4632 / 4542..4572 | 1.03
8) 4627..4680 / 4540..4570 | 1.04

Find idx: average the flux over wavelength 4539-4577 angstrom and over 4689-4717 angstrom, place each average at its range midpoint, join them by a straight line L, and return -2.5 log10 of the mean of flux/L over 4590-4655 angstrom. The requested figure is 0.01 mag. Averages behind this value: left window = 14.1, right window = 14.2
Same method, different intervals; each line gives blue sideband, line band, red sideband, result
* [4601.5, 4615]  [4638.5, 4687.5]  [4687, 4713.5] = 0.01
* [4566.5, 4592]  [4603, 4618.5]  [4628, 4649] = 0.01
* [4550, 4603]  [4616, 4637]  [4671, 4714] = 0.01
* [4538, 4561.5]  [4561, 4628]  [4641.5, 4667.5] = -0.01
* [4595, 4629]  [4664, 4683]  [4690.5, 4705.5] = 0.01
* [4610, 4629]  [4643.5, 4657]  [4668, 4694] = 0.03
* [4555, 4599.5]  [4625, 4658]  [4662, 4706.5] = 0.01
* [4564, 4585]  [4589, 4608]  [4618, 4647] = 0.02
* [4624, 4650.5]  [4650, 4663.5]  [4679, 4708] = 0.02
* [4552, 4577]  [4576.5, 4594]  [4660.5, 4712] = 0.00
